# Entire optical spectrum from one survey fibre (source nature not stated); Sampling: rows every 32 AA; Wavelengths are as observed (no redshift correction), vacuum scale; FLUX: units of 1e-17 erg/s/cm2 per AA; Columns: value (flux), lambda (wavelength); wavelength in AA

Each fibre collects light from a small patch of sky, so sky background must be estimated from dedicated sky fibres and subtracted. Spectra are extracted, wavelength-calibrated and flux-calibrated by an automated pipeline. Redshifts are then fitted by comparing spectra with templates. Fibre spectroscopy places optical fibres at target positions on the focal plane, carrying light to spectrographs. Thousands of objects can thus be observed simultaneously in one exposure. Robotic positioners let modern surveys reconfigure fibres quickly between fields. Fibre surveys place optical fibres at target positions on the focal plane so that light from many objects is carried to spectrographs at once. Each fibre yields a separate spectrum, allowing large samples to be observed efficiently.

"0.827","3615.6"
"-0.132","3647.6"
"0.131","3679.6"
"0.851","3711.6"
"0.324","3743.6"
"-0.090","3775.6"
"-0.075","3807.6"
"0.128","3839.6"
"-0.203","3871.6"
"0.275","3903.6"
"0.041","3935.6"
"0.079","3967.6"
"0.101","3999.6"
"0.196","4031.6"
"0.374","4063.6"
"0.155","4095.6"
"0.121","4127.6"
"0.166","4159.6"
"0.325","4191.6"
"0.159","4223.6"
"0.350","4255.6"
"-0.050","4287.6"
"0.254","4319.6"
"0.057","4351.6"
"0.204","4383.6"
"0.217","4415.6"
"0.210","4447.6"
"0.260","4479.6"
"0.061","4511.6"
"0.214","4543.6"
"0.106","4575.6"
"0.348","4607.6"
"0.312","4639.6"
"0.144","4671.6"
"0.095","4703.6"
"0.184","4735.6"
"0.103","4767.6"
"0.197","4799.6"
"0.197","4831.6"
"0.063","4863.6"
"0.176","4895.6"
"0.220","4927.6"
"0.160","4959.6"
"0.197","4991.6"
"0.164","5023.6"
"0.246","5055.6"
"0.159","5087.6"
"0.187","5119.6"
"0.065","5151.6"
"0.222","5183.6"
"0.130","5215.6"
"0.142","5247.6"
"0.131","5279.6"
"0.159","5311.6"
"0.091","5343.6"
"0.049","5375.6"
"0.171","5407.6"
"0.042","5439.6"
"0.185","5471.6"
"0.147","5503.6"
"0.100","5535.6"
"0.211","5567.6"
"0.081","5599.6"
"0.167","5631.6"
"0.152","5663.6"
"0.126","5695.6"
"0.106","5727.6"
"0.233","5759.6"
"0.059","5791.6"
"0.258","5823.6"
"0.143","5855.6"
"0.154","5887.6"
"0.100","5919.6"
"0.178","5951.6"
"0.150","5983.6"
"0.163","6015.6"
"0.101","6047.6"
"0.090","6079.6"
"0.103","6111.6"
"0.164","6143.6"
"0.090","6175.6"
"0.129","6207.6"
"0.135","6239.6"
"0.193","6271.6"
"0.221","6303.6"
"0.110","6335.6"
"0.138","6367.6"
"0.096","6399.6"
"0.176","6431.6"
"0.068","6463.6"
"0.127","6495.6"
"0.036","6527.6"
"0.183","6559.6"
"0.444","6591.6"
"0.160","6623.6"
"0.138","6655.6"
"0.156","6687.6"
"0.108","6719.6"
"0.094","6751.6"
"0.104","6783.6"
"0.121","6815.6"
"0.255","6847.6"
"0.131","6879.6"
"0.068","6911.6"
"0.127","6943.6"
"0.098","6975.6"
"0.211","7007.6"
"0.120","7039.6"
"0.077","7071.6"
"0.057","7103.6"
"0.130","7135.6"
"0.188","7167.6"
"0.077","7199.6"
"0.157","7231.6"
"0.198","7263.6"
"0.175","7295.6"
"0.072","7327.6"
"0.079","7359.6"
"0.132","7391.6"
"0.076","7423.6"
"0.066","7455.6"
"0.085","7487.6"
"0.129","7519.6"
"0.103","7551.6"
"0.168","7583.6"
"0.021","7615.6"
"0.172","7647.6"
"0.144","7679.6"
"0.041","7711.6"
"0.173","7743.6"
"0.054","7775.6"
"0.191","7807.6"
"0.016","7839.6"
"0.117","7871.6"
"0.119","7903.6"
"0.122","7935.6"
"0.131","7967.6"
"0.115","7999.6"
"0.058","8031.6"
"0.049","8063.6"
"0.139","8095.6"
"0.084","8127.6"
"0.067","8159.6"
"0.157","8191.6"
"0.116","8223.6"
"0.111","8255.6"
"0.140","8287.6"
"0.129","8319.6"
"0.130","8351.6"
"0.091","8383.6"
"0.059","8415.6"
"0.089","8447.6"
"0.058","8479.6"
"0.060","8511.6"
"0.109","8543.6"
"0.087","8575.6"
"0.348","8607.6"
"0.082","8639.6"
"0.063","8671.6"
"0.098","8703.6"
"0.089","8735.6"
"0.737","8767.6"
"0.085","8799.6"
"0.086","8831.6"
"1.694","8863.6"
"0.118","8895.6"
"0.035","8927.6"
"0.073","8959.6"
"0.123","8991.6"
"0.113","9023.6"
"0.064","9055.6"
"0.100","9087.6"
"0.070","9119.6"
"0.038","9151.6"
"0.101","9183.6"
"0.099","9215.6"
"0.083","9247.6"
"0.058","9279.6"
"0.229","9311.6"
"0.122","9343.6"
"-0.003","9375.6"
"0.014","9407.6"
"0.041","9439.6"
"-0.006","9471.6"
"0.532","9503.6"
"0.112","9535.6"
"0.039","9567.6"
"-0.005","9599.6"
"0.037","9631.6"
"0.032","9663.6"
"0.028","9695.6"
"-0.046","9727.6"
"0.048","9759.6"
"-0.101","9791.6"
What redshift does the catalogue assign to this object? 0.769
